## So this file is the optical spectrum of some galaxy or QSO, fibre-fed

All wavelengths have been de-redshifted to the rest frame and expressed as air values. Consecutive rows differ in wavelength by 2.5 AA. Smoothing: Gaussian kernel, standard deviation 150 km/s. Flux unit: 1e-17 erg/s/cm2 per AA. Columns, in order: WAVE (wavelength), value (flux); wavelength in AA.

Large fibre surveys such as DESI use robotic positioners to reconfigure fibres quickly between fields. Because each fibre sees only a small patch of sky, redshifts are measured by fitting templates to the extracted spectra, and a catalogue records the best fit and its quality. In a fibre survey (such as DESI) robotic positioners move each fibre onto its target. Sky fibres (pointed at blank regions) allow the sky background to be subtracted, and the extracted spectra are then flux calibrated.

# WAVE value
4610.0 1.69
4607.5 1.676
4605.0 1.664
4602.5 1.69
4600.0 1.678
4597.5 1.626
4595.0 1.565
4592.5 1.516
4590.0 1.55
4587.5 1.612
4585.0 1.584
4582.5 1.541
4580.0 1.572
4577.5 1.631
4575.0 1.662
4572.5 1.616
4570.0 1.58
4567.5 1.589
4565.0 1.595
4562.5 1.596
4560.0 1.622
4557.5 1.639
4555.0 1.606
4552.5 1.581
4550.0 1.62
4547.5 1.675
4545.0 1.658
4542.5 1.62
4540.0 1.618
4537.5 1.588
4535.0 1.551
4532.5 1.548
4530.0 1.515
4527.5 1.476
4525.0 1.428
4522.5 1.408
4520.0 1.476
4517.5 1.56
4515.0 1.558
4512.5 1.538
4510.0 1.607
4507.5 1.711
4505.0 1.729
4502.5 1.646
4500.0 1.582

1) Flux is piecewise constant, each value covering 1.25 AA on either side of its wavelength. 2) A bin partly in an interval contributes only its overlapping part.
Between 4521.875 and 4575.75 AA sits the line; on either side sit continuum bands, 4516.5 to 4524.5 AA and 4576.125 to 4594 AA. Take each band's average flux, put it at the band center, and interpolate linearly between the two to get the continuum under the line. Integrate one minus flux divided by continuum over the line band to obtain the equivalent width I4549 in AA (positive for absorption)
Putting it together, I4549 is -2.3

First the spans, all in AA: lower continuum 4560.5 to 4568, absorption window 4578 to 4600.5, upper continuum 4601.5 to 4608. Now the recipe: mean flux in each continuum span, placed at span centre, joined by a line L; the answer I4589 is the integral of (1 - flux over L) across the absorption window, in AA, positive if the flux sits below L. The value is 0.88 AA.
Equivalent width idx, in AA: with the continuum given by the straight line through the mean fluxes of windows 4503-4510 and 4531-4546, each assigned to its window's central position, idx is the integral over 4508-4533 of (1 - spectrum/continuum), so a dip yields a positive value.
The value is 2.0 AA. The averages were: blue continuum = 1.69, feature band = 1.52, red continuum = 1.59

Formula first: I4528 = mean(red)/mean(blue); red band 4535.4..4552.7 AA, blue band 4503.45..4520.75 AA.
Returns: 1.01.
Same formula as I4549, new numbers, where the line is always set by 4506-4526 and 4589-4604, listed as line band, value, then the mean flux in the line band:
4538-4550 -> -0.6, 1.64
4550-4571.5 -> -0.4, 1.6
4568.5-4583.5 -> -0.1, 1.6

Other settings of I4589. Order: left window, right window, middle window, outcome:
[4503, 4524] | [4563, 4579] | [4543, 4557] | -0.3 AA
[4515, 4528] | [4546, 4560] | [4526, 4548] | -0.4 AA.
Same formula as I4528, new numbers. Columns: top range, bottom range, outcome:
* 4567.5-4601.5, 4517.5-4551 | 1.03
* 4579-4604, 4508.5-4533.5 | 1.05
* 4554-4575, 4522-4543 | 1.05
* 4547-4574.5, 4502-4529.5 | 1.04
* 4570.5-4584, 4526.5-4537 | 1.05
